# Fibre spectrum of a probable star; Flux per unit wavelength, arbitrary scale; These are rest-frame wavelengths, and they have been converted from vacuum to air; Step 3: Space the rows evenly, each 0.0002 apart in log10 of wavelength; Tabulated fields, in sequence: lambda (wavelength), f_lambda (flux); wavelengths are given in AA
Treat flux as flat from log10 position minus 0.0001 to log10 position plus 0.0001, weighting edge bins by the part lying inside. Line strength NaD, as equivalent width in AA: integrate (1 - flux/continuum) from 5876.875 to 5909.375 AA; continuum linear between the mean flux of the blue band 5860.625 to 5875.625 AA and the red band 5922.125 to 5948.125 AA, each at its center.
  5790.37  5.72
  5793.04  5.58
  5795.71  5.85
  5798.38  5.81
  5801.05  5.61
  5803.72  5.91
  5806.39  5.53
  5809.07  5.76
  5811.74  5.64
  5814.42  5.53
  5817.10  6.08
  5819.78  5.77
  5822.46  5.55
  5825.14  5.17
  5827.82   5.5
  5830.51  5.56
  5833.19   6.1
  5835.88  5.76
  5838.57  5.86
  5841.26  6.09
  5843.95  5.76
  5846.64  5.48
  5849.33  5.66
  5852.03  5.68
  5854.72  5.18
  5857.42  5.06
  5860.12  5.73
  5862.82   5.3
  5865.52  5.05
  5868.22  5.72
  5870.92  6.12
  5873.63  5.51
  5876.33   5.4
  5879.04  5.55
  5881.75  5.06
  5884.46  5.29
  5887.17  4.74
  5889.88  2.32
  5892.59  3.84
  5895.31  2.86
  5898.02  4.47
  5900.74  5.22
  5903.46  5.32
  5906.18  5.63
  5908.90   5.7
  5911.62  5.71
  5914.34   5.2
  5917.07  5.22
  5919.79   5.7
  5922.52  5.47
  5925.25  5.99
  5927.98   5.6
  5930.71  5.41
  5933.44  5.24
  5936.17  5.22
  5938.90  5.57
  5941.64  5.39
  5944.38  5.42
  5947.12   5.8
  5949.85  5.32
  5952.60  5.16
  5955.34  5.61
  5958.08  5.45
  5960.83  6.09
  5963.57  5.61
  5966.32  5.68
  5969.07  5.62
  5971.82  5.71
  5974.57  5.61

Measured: 5.1 AA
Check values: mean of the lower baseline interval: 5.55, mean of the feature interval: 4.66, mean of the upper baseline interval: 5.51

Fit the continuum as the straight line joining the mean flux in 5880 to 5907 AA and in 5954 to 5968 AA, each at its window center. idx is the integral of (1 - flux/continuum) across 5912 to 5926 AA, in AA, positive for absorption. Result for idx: -1.6 AA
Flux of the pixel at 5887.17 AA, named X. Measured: 4.74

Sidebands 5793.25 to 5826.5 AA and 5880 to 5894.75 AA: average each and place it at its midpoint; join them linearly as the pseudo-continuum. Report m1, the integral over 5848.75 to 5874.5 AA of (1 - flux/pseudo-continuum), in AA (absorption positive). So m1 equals -4.4 AA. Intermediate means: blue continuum 5.68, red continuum 4.21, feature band 5.49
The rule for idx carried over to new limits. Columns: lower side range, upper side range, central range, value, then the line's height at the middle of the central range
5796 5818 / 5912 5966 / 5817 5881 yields 0.7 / 5.66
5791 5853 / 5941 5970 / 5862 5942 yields 6.6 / 5.62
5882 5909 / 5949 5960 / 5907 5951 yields -4.3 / 5.02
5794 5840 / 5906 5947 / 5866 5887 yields 0.5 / 5.6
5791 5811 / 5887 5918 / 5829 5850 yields -1.8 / 5.32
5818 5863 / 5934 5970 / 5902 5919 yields 0.3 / 5.56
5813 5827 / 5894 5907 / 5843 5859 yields -0.7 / 5.25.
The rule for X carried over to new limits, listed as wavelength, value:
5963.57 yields 5.61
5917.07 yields 5.22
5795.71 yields 5.85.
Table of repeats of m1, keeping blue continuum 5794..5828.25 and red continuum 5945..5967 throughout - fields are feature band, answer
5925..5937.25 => 0.3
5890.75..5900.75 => 3.1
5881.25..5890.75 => 2.1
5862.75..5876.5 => 0.2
